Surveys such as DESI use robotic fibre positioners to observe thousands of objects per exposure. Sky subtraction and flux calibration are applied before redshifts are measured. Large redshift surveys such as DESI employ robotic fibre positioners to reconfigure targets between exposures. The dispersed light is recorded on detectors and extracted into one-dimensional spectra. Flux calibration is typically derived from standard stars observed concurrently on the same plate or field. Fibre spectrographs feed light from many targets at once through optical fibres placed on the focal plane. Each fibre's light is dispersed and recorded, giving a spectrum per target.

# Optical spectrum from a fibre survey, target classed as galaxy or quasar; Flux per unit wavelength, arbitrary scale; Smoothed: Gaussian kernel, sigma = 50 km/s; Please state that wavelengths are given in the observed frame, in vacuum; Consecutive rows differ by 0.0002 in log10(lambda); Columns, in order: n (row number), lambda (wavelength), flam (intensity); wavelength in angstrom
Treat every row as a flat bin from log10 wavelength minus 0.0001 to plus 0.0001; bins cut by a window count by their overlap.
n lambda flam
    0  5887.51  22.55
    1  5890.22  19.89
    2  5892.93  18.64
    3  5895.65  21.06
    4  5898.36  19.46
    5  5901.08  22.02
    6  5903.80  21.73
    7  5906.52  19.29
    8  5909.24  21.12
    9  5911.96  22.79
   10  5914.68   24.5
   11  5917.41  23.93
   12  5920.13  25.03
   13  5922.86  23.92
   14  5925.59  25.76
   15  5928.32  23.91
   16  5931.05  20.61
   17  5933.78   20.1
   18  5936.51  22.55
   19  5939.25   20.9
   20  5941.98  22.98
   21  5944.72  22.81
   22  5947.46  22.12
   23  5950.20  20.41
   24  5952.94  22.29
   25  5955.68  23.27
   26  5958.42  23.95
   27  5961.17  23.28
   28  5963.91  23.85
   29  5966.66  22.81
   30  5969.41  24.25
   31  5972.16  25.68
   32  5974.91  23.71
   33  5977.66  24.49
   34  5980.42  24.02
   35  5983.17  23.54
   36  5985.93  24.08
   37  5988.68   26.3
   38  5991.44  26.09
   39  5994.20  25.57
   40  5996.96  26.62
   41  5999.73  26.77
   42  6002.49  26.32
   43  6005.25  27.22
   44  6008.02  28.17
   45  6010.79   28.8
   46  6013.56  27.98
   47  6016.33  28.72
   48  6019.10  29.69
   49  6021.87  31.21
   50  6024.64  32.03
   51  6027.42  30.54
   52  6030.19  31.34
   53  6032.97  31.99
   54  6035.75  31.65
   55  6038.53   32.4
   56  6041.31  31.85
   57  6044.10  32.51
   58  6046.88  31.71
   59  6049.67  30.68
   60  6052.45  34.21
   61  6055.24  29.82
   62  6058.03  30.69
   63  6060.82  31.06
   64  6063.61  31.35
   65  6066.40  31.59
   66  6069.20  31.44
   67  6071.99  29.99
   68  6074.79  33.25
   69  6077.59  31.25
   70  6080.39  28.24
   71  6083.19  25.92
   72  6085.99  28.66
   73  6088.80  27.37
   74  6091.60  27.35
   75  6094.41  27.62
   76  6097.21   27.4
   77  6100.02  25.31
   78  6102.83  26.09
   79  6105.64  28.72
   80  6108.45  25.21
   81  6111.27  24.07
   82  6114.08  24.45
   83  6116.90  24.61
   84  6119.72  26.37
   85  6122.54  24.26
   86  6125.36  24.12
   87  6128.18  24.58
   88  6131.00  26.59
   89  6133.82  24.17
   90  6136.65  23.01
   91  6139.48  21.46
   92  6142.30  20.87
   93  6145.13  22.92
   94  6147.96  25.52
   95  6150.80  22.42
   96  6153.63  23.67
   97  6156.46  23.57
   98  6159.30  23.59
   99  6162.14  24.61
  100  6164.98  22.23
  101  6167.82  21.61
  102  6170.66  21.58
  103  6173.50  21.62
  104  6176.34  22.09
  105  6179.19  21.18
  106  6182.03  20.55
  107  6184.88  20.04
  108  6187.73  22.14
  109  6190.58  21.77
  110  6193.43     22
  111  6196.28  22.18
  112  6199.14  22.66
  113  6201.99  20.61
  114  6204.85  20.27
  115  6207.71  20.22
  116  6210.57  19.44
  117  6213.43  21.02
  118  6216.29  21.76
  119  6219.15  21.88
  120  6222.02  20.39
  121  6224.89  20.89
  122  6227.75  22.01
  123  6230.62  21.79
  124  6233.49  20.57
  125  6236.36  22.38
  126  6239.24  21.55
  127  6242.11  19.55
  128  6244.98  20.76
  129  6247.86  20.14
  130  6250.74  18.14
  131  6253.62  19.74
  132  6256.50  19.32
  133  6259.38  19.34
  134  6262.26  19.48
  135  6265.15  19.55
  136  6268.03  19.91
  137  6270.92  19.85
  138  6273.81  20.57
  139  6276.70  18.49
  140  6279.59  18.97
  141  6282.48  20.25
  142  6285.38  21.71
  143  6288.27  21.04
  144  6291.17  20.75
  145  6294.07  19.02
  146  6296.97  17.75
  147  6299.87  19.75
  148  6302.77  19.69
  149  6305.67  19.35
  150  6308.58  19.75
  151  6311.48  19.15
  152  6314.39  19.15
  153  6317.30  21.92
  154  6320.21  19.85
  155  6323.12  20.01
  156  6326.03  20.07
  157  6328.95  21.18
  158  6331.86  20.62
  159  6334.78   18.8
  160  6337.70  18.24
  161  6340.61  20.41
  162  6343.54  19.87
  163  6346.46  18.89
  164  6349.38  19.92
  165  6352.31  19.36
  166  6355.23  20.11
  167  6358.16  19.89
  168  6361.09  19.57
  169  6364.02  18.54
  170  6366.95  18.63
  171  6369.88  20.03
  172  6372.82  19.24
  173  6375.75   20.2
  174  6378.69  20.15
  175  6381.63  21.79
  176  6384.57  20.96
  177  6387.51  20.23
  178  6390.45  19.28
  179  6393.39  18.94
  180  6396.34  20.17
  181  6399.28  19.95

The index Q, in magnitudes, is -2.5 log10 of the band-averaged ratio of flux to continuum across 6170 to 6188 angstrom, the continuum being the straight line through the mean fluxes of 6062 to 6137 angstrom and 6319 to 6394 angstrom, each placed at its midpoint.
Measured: 0.17 mag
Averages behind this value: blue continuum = 27.2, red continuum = 19.8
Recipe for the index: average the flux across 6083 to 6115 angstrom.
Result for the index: 26.6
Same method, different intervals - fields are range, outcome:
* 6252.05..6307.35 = 19.7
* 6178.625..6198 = 21.4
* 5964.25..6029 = 26.7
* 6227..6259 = 20.5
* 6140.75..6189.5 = 22.4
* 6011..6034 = 30.3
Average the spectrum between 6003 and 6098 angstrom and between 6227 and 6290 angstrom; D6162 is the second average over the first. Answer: 0.7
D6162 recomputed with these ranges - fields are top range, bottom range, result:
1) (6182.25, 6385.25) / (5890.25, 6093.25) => 0.77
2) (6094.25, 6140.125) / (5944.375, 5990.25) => 1.07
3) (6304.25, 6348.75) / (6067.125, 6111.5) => 0.70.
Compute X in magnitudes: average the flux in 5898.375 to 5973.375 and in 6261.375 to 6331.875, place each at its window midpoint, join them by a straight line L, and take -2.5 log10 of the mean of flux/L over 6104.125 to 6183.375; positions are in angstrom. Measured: -0.12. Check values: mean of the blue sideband 22.7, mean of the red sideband 19.9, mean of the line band 23.6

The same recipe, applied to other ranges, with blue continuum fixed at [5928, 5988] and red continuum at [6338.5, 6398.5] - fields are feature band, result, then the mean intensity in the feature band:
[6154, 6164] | -0.11 mag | 23.8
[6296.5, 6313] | 0.05 mag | 19.3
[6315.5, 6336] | -0.01 mag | 20.3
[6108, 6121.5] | -0.14 mag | 24.9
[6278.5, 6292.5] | -0.01 mag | 20.6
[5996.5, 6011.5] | -0.20 mag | 27.3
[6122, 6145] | -0.09 mag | 23.6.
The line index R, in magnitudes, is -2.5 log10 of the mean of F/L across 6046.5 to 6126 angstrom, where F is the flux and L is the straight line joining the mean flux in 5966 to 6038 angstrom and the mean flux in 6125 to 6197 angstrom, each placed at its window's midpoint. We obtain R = -0.14 mag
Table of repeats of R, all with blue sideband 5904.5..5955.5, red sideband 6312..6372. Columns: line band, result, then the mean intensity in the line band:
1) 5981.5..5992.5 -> -0.13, 25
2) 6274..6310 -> 0.02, 19.7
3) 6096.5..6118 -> -0.20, 25.7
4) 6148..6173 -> -0.10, 23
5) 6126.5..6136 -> -0.18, 24.9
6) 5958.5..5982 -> -0.08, 24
